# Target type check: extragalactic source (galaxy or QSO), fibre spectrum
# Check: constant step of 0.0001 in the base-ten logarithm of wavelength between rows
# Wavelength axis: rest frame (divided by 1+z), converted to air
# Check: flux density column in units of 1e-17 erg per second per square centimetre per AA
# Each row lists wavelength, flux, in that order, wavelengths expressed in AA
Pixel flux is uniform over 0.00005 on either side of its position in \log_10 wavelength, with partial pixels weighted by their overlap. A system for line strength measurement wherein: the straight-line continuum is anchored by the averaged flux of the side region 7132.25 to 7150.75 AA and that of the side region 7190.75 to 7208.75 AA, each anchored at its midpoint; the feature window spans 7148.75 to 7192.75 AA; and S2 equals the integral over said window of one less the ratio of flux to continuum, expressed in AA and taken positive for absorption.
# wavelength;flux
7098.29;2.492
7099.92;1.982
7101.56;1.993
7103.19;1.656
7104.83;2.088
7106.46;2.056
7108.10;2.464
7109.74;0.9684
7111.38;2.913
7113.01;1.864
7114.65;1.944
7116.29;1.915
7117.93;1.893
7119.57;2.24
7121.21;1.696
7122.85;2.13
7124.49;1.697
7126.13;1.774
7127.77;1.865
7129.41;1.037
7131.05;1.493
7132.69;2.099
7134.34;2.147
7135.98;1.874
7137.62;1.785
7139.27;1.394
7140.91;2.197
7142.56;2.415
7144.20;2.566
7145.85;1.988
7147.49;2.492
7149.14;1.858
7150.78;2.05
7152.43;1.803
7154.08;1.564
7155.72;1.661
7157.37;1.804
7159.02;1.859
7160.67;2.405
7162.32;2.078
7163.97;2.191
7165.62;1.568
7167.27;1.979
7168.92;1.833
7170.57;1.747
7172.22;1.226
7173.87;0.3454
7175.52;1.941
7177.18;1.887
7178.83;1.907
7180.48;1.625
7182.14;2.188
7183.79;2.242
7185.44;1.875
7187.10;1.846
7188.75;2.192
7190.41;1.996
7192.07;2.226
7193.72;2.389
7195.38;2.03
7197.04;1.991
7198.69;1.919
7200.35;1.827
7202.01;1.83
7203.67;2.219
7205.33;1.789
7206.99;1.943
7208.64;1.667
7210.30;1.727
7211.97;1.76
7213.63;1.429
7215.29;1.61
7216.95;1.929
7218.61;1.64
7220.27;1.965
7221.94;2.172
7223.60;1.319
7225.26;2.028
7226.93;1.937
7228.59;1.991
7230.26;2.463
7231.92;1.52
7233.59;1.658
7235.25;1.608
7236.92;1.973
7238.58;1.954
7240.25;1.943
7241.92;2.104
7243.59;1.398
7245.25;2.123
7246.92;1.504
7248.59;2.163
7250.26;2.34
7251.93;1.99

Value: 4.1 AA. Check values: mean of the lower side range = 2.07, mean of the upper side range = 2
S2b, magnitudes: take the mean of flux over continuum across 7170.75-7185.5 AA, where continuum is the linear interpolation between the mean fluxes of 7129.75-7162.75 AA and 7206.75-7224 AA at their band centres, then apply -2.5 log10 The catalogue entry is 0.11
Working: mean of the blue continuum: 1.96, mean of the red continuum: 1.75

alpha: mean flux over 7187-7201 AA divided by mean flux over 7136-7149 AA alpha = 0.99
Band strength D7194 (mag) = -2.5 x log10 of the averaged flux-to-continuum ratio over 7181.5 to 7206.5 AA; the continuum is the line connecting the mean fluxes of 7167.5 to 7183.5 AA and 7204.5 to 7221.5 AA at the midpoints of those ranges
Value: -0.19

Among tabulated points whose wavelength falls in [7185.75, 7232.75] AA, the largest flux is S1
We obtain 2.463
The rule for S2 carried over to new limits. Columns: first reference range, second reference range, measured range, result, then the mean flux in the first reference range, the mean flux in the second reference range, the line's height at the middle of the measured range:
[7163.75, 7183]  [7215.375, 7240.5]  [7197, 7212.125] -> -0.7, 1.69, 1.86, 1.79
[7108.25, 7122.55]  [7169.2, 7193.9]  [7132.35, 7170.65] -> -1.8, 1.96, 1.83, 1.89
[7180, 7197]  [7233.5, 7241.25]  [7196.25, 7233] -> 1.9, 2.07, 1.85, 1.95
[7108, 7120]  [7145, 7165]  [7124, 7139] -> 1.8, 1.99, 1.98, 1.98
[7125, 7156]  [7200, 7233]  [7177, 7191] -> -0.8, 1.9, 1.84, 1.86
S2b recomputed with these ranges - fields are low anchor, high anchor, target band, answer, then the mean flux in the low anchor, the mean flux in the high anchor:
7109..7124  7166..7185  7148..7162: -0.06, 1.95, 1.72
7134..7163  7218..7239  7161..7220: 0.04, 1.99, 1.86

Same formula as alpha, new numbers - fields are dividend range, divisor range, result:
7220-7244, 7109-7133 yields 1.02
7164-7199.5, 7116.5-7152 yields 0.96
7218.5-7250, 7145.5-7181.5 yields 1.04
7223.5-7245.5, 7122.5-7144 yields 1.01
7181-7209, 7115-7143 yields 1.08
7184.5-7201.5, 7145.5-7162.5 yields 1.04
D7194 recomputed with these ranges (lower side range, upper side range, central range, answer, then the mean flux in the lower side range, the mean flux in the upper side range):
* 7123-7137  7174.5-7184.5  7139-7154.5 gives -0.14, 1.77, 1.93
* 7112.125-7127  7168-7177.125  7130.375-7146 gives -0.15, 1.91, 1.46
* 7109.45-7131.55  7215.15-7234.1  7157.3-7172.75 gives -0.02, 1.84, 1.86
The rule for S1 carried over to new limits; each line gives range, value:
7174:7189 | 2.242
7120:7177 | 2.566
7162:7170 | 2.191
